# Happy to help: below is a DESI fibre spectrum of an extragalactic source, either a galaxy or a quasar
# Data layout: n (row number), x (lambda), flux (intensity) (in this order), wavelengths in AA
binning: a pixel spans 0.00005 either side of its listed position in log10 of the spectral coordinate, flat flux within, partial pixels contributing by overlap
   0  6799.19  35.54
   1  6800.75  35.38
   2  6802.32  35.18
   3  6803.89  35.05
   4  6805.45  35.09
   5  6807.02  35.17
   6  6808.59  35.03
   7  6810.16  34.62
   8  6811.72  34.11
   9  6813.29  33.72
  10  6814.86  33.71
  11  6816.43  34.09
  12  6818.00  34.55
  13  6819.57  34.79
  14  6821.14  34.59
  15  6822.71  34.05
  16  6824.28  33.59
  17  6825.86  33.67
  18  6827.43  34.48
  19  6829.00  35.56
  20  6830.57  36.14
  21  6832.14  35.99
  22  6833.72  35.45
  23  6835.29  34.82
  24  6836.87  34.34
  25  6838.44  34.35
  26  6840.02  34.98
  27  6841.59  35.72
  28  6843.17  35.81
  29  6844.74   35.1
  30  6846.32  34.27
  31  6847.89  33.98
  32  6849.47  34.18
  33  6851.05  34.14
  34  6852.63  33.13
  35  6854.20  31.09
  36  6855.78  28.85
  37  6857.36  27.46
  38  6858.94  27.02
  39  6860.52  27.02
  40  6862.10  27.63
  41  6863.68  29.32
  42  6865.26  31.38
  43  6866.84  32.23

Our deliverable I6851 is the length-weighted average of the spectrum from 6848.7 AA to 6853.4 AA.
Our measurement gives 33.8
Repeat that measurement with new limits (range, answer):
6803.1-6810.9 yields 35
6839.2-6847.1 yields 35.2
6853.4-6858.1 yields 29.2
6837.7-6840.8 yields 34.6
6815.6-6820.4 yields 34.5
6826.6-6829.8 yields 35.1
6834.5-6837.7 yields 34.6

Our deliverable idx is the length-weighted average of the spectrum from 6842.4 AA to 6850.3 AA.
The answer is 34.7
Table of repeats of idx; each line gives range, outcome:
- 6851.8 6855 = 32.2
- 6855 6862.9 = 27.6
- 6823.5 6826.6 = 33.5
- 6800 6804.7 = 35.2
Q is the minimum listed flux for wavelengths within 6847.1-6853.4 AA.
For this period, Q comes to 33.13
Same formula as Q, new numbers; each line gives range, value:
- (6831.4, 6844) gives 34.34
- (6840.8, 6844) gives 35.72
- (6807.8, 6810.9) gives 34.62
